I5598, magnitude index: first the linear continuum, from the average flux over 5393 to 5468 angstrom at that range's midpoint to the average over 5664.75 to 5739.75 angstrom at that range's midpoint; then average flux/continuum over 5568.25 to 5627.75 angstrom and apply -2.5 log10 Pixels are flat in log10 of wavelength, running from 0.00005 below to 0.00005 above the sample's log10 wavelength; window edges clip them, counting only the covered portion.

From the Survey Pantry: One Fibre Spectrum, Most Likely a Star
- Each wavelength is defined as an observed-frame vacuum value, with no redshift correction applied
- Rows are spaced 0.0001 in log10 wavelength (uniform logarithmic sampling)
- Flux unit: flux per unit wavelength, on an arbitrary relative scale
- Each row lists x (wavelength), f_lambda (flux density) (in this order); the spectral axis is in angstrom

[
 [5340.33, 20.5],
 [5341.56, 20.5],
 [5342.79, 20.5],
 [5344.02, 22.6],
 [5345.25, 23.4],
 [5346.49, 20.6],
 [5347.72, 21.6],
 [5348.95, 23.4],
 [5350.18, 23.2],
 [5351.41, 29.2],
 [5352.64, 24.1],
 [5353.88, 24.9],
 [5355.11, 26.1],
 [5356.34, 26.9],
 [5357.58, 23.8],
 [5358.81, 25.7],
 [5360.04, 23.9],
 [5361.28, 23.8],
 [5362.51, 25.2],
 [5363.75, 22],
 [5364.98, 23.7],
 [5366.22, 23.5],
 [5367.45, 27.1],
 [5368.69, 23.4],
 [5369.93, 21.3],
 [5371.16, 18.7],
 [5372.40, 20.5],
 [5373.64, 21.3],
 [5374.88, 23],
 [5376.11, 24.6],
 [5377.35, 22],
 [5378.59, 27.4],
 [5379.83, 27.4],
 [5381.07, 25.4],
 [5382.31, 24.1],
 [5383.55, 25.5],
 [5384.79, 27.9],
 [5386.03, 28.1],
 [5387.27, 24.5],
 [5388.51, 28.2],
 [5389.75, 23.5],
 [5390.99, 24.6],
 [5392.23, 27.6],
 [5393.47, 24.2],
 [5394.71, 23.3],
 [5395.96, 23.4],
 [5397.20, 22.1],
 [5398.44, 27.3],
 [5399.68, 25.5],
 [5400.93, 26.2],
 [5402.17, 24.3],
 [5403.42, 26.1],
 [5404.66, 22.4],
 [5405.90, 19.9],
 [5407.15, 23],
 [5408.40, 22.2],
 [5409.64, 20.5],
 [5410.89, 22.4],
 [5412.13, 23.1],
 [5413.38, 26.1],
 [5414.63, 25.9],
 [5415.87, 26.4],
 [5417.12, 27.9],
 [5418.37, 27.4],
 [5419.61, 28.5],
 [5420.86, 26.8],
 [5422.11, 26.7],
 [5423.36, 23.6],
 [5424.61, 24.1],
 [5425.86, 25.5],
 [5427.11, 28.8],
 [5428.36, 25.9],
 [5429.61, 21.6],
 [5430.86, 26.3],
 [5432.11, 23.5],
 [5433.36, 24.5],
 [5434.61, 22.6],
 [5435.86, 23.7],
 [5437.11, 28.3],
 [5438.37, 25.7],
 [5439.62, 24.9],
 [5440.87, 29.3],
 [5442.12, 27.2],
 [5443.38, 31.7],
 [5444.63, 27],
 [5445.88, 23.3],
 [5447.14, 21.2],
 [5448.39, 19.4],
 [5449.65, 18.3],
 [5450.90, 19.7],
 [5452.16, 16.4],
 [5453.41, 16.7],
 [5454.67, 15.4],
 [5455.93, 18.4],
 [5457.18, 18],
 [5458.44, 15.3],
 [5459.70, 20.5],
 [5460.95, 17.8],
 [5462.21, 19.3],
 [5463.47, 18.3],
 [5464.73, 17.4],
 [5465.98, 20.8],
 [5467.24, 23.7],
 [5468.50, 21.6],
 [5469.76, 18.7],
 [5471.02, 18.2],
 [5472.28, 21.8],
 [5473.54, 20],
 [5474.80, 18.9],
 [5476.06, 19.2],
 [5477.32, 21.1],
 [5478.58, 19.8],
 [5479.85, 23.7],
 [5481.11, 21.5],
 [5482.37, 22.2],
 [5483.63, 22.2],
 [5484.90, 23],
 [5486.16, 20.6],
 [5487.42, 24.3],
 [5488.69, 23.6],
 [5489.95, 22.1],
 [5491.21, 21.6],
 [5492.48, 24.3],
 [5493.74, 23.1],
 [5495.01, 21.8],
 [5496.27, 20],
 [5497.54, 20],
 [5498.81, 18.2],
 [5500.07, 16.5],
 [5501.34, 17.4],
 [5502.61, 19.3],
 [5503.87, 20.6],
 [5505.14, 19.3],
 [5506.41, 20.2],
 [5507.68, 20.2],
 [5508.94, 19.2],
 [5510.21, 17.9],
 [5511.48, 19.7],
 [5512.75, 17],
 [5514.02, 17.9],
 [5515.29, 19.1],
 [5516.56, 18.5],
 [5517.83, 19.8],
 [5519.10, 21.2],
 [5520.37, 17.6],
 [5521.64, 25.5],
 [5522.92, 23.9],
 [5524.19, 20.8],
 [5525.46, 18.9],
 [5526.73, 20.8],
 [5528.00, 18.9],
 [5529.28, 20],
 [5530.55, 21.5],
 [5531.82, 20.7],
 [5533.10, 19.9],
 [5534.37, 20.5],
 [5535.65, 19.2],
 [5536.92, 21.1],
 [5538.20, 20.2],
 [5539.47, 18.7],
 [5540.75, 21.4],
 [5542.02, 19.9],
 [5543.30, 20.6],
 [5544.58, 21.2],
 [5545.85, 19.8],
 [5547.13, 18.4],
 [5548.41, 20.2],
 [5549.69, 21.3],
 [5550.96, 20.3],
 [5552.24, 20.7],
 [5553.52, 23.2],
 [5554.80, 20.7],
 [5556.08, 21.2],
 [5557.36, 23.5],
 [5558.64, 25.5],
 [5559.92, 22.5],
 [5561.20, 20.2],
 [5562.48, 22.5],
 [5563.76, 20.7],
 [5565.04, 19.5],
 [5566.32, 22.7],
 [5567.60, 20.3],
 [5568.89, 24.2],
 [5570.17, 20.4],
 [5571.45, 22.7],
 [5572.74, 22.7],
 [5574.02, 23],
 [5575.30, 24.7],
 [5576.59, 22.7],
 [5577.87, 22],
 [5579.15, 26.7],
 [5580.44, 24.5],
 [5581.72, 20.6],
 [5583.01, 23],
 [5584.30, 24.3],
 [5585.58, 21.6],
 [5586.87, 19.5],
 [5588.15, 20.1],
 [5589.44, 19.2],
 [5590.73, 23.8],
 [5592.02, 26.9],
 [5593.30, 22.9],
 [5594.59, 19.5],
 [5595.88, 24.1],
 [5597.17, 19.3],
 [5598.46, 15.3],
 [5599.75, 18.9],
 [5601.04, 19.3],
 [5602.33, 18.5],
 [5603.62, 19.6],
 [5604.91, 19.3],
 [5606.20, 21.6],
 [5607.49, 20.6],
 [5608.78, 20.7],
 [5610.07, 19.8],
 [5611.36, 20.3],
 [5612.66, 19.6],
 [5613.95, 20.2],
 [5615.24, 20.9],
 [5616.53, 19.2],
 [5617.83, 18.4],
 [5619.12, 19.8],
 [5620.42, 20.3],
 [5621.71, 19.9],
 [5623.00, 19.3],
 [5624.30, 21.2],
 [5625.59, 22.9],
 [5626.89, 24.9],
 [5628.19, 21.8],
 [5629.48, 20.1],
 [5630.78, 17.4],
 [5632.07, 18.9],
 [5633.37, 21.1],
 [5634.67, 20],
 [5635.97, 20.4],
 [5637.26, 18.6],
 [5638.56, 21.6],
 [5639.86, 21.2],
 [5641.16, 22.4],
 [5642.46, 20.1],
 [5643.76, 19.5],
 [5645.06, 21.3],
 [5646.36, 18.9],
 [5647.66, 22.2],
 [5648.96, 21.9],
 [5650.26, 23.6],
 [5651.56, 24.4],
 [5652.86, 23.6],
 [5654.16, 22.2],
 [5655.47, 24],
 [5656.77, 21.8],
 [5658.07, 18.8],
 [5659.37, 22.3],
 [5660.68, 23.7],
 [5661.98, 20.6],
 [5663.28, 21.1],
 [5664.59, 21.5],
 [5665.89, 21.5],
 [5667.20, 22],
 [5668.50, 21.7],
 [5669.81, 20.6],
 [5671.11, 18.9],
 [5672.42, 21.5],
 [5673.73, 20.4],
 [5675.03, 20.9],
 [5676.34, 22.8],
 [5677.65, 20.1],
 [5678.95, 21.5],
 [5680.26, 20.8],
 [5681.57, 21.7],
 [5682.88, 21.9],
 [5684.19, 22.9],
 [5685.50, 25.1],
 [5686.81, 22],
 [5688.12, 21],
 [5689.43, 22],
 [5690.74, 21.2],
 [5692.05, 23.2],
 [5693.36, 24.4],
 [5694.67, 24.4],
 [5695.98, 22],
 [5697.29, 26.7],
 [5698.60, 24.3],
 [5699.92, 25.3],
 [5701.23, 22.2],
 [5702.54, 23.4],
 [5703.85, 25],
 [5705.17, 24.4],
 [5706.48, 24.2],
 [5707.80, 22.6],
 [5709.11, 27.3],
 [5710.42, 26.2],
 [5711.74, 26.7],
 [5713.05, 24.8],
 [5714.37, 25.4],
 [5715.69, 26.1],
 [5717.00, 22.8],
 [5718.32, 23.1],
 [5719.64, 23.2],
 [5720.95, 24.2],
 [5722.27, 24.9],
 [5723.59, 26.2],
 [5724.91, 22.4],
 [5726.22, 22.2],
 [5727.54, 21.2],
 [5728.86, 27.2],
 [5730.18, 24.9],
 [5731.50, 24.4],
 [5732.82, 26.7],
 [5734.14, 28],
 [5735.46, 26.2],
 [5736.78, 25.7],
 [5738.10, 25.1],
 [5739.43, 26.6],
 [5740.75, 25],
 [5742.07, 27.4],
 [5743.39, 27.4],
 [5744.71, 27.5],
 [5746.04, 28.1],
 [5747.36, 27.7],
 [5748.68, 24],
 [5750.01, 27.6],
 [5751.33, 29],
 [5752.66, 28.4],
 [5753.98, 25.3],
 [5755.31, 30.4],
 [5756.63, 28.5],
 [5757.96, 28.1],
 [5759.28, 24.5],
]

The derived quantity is 0.10 mag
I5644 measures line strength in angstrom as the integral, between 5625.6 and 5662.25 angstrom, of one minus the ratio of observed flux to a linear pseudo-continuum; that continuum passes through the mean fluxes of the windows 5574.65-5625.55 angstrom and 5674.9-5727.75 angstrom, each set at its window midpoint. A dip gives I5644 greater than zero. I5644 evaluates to 1.2 angstrom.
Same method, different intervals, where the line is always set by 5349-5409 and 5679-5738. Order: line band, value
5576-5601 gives 2.51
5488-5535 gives 7.88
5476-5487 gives 1.20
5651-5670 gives 1.67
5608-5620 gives 2.13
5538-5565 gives 3.54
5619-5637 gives 2.69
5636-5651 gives 1.94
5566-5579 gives 0.82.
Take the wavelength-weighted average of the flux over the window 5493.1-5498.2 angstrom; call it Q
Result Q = 21.2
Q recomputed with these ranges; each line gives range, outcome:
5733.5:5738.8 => 26.2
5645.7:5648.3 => 20.5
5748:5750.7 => 25.9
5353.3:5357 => 26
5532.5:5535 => 20.2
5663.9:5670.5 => 21.4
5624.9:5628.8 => 23.2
